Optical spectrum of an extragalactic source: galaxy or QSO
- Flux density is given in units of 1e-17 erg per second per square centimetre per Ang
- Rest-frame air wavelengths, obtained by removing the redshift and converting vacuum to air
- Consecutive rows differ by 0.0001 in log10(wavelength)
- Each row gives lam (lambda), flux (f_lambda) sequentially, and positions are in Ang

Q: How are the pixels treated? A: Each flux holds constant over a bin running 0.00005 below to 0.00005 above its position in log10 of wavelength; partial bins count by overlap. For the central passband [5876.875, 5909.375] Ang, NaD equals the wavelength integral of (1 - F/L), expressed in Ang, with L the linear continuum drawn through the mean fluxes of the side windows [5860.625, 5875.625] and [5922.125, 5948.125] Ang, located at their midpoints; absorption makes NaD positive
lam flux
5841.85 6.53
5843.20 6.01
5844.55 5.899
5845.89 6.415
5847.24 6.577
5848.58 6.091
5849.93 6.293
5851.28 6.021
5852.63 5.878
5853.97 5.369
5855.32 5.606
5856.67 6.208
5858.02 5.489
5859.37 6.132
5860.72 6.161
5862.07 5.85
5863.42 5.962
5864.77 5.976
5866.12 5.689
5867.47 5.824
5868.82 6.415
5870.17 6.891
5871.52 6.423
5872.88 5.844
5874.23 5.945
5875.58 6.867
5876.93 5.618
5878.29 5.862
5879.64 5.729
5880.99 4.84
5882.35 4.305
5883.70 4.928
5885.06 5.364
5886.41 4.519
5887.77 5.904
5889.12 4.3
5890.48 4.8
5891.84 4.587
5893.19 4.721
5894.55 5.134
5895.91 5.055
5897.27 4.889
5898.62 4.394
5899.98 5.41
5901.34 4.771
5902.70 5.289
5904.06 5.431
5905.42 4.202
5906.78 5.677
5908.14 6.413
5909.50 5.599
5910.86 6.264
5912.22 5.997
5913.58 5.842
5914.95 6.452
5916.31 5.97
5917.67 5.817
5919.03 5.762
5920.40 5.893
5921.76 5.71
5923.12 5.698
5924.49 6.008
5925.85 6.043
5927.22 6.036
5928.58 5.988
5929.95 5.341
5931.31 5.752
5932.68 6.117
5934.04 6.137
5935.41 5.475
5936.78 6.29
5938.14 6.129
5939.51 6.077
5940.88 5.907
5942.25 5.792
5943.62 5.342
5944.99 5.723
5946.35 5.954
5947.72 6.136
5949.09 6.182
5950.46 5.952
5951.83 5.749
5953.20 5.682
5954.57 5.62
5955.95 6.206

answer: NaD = 5.1 Ang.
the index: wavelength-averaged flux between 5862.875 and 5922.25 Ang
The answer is 5.53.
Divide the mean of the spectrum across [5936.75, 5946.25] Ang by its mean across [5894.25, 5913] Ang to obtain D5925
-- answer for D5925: 1.1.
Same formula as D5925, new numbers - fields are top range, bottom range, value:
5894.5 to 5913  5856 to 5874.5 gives 0.88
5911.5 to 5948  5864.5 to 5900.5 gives 1.09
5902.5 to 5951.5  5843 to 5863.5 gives 0.98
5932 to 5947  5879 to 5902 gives 1.20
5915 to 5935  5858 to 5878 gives 0.97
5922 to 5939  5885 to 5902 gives 1.21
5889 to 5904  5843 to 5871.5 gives 0.81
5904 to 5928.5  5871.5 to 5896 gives 1.11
